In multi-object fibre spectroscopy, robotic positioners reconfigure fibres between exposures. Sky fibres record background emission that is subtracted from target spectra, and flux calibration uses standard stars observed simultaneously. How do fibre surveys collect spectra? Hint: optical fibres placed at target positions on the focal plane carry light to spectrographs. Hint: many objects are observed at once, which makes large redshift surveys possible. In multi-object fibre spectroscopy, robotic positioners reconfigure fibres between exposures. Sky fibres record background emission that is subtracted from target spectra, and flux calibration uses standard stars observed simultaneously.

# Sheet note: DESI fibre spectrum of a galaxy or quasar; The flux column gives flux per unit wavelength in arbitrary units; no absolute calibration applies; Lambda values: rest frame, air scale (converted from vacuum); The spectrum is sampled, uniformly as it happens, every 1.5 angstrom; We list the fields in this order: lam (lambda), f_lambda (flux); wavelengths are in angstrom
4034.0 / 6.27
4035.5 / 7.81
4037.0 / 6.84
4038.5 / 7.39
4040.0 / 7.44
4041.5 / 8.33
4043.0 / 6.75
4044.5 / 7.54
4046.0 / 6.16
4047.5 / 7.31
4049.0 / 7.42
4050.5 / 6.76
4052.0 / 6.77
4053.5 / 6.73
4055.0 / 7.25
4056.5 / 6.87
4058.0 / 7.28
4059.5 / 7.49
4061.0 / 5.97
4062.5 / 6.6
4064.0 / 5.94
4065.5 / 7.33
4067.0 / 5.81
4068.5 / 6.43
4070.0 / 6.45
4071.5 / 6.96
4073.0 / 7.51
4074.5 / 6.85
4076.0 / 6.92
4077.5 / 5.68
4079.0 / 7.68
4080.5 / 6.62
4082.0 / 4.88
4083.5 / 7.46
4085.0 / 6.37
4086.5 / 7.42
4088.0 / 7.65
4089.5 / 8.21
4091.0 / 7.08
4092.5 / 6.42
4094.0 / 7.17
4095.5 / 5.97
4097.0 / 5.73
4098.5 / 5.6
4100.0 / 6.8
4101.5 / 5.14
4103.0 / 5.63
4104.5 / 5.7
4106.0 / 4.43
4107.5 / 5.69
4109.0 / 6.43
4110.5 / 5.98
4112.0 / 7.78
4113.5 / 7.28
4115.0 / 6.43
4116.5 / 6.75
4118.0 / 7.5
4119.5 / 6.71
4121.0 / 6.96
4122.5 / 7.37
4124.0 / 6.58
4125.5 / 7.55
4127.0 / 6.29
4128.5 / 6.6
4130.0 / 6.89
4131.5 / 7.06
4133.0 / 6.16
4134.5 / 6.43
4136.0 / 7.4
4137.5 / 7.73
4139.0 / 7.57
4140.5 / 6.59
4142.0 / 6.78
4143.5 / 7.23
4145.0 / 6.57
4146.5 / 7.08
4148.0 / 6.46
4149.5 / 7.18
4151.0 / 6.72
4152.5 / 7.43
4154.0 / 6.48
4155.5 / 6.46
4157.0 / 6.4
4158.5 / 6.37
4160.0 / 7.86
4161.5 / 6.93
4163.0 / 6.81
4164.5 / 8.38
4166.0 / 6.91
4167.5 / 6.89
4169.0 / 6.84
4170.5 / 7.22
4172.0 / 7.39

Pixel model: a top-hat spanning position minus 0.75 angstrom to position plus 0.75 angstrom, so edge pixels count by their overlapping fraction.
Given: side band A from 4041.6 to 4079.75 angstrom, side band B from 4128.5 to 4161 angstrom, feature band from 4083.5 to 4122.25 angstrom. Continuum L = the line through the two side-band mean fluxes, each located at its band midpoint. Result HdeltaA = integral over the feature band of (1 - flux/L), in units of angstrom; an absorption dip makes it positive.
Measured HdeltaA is 1.83 angstrom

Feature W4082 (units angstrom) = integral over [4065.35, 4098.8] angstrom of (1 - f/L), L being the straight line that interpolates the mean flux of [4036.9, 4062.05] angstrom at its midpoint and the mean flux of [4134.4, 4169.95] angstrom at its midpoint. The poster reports 1.6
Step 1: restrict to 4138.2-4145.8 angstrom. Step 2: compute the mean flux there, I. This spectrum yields 6.95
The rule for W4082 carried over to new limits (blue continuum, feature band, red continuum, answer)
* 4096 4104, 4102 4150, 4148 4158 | -3.4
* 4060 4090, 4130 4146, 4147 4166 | -0.1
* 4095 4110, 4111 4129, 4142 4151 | -2.3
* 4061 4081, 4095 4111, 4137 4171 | 2.5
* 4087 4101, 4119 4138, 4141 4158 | -0.4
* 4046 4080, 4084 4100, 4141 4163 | 0.1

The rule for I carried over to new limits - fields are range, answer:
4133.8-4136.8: 6.94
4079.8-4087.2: 6.54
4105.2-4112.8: 6.07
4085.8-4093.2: 7.36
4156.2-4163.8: 6.88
